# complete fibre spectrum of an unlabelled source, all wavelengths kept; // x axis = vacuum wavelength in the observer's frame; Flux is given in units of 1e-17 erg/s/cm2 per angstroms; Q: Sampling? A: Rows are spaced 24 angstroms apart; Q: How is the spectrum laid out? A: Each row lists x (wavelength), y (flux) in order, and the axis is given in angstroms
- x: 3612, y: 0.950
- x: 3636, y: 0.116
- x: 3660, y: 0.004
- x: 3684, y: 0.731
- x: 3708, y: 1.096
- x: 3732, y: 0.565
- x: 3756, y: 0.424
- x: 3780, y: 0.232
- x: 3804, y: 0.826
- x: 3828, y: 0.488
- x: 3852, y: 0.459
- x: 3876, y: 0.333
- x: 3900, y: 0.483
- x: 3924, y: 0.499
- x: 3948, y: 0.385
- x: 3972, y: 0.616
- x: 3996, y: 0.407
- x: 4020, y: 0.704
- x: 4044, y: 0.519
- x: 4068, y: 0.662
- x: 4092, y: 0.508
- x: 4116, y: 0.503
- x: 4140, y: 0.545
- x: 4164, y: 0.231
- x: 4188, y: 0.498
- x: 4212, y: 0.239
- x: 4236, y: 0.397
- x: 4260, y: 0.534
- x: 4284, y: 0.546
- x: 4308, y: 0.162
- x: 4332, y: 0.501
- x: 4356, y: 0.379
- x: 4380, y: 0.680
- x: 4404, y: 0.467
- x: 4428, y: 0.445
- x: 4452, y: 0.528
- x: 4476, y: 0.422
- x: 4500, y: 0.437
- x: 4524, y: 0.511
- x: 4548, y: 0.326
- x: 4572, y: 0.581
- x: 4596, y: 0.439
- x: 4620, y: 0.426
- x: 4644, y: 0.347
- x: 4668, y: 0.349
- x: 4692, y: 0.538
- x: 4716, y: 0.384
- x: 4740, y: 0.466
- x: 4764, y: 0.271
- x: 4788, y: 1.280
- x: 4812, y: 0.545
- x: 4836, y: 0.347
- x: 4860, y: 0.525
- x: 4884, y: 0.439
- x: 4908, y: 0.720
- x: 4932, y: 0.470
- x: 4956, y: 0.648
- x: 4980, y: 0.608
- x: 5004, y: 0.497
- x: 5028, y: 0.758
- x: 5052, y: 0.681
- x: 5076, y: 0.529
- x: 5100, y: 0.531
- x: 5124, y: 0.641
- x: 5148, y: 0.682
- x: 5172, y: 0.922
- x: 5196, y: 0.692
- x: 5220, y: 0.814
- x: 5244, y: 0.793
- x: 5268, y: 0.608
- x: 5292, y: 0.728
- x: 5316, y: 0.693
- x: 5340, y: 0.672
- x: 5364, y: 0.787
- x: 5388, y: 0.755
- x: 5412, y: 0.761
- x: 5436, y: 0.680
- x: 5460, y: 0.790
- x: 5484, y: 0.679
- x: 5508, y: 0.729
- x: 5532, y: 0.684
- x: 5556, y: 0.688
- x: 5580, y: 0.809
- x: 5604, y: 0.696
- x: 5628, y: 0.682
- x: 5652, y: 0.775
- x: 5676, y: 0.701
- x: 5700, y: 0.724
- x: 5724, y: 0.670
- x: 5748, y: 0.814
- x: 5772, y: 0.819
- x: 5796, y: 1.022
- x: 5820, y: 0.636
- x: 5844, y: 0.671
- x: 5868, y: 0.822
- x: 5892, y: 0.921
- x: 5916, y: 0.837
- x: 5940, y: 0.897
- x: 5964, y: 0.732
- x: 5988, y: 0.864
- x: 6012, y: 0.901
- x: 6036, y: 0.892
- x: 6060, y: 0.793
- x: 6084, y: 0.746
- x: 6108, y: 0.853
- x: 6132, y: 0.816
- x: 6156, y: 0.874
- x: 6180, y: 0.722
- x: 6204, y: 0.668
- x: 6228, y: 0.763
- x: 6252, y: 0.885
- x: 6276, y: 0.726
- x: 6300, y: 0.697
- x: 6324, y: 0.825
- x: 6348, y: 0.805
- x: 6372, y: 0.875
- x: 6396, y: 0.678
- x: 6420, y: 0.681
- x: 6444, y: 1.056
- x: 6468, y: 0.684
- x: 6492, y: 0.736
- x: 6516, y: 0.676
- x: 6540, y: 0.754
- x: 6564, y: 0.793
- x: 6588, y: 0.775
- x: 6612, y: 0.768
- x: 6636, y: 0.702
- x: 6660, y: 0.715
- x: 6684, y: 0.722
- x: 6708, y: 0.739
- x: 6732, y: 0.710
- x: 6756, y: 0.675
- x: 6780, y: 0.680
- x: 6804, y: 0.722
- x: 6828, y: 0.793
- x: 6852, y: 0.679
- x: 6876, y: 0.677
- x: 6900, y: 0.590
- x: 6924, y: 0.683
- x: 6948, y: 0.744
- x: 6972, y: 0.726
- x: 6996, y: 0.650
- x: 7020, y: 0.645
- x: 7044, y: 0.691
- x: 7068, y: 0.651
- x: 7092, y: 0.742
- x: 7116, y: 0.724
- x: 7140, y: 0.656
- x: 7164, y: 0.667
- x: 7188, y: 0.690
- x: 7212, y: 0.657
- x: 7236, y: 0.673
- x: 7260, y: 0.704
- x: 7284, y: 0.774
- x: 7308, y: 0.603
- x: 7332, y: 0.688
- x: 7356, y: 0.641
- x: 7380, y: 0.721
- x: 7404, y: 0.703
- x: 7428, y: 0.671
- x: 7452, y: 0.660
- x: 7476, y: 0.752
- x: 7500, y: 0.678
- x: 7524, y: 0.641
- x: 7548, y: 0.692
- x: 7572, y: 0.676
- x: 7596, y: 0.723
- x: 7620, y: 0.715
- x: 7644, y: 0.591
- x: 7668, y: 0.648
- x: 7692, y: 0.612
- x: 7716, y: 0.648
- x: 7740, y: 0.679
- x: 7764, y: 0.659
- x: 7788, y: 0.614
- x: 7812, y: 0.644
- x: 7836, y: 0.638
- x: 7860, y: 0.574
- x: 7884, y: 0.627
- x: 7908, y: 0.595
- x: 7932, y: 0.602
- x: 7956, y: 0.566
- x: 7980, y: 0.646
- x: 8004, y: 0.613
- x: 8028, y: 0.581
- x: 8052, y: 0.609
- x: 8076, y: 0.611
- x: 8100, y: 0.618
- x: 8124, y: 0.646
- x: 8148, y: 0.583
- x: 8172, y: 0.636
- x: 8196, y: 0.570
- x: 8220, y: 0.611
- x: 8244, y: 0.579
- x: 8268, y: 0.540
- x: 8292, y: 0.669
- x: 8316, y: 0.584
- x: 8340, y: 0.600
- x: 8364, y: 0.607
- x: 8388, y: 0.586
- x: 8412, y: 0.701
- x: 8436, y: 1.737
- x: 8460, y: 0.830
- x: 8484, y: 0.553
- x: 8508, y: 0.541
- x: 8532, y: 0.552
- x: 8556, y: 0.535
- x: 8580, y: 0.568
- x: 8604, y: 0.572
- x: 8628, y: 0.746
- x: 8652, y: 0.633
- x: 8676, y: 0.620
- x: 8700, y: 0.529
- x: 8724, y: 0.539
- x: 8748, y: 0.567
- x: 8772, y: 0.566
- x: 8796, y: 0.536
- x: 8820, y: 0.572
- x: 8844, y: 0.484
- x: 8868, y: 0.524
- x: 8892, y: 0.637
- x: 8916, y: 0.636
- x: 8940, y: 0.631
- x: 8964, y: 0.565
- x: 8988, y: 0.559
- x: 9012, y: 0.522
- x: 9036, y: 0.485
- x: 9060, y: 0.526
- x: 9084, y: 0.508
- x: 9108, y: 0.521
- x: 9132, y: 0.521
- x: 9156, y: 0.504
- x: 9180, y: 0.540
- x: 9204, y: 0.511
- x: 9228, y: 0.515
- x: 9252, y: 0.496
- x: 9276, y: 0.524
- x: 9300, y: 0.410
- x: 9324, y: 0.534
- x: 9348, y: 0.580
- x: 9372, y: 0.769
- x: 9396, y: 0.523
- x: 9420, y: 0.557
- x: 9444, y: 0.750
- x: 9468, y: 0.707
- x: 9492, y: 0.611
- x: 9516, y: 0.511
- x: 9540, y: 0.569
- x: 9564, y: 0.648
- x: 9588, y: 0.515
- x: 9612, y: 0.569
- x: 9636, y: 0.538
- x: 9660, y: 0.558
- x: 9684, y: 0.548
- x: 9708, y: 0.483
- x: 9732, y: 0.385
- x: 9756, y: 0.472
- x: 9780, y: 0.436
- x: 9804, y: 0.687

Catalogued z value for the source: 0.29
